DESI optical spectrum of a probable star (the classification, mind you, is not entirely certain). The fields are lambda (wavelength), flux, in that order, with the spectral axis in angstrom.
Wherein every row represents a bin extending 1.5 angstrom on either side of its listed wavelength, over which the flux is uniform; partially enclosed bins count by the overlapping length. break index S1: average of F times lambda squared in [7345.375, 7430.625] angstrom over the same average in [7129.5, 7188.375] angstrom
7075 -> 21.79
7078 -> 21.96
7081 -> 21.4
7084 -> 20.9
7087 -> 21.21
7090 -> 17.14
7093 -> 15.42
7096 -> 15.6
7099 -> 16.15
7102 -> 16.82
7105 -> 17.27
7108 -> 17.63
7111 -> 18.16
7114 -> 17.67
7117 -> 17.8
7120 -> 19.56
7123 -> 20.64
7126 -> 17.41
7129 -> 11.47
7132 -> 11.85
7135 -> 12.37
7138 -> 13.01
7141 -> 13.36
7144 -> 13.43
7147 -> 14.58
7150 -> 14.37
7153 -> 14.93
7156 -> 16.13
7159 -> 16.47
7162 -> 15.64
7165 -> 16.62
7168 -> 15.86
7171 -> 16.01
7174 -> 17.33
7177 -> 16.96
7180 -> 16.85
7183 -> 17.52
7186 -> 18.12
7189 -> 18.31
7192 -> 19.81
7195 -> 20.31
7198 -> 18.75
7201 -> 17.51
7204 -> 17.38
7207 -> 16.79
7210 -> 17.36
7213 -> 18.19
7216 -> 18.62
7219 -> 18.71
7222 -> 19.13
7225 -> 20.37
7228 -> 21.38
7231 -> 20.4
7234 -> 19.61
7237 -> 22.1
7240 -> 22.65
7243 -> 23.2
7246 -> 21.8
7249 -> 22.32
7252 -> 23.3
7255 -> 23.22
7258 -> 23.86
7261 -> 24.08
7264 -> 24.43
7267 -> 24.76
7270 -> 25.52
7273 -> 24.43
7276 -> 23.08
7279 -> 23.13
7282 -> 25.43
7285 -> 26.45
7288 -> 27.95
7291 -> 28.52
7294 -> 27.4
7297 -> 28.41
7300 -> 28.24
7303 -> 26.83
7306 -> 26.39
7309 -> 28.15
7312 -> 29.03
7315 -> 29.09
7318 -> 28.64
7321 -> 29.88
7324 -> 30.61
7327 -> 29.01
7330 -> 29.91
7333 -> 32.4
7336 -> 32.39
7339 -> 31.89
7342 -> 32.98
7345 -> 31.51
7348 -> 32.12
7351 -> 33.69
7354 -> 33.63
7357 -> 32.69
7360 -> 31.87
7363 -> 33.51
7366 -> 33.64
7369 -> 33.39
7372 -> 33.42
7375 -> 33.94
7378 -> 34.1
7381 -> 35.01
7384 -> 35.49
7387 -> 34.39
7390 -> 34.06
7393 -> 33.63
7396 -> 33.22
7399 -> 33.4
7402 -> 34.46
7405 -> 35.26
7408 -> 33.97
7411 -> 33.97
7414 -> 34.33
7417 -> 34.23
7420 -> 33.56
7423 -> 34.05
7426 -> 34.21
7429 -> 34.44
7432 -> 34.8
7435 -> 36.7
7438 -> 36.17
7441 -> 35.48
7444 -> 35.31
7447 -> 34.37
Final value 2.35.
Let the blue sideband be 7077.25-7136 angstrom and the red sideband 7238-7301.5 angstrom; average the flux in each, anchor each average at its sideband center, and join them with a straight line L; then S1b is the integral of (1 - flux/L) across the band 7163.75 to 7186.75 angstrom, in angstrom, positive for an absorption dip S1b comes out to 4.11 angstrom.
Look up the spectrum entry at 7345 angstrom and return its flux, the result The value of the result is 31.51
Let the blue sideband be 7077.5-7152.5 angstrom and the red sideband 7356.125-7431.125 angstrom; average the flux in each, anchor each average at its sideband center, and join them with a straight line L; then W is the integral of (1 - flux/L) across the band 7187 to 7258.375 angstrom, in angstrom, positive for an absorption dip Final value 9.8 angstrom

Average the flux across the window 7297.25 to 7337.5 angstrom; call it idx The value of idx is 29.2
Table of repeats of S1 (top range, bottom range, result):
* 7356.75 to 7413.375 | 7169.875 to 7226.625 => 1.97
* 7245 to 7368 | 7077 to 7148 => 1.78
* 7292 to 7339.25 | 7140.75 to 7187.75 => 1.91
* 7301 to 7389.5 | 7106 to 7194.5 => 2.06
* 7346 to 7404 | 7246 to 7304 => 1.37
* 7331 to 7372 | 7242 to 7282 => 1.42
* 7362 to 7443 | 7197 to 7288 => 1.65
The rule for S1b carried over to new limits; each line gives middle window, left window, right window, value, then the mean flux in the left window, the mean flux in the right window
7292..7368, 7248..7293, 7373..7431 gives -4.0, 24.8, 34.2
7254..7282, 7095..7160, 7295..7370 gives 2.0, 15.8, 30.8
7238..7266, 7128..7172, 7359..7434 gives -0.8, 14.4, 34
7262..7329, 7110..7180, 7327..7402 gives 1.5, 15.7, 33.1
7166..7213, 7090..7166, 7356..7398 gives 5.9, 15.8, 33.7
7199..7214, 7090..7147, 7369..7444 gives 2.8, 15.9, 34.4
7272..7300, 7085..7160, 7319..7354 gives 1.7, 16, 31.5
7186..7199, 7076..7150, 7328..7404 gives 1.6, 16.8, 33.2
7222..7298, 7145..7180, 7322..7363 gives 2.6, 15.9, 31.9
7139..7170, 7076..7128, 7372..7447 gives 8.8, 18.4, 34.5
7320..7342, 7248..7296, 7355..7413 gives -1.0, 24.9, 33.9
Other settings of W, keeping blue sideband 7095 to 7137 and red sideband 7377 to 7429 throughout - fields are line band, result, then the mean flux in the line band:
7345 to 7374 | -1.4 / 33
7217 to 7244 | 3.2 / 20.8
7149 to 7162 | 2.3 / 15.5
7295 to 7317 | 0.1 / 28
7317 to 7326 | -0.2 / 29.7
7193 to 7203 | 1.2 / 18.8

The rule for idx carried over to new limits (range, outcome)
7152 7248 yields 18.5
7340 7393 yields 33.5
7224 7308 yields 24.3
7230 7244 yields 21.6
